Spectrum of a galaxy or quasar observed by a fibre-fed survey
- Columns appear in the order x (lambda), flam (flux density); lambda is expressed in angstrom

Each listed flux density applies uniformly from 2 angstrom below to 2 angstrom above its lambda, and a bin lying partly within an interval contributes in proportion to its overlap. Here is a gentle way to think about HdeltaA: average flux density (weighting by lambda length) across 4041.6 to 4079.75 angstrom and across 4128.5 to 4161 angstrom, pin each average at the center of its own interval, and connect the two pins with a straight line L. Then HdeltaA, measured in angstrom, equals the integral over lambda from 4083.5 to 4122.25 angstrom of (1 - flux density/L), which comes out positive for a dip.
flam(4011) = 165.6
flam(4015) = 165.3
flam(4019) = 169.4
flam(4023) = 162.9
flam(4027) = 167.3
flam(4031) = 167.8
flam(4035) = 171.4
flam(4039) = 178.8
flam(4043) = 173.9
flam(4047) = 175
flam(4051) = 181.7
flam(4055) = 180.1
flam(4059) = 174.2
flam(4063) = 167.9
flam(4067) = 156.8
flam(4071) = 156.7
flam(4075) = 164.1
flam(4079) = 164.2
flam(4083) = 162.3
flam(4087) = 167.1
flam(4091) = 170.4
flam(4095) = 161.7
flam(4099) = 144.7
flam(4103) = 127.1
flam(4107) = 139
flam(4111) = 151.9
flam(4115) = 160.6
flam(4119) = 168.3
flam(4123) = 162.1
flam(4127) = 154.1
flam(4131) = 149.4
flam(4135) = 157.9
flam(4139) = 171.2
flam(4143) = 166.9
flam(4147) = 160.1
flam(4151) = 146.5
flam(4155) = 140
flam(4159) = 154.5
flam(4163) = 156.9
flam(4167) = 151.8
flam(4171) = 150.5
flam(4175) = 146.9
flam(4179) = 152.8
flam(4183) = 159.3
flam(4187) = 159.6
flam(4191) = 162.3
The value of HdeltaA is 1.80 angstrom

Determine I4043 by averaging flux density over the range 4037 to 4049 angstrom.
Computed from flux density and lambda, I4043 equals 176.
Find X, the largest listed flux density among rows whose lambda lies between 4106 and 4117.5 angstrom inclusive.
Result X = 160.6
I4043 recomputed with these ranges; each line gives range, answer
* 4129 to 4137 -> 154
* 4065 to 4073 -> 157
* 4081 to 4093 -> 167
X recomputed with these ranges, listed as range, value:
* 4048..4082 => 181.7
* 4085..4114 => 170.4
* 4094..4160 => 171.2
